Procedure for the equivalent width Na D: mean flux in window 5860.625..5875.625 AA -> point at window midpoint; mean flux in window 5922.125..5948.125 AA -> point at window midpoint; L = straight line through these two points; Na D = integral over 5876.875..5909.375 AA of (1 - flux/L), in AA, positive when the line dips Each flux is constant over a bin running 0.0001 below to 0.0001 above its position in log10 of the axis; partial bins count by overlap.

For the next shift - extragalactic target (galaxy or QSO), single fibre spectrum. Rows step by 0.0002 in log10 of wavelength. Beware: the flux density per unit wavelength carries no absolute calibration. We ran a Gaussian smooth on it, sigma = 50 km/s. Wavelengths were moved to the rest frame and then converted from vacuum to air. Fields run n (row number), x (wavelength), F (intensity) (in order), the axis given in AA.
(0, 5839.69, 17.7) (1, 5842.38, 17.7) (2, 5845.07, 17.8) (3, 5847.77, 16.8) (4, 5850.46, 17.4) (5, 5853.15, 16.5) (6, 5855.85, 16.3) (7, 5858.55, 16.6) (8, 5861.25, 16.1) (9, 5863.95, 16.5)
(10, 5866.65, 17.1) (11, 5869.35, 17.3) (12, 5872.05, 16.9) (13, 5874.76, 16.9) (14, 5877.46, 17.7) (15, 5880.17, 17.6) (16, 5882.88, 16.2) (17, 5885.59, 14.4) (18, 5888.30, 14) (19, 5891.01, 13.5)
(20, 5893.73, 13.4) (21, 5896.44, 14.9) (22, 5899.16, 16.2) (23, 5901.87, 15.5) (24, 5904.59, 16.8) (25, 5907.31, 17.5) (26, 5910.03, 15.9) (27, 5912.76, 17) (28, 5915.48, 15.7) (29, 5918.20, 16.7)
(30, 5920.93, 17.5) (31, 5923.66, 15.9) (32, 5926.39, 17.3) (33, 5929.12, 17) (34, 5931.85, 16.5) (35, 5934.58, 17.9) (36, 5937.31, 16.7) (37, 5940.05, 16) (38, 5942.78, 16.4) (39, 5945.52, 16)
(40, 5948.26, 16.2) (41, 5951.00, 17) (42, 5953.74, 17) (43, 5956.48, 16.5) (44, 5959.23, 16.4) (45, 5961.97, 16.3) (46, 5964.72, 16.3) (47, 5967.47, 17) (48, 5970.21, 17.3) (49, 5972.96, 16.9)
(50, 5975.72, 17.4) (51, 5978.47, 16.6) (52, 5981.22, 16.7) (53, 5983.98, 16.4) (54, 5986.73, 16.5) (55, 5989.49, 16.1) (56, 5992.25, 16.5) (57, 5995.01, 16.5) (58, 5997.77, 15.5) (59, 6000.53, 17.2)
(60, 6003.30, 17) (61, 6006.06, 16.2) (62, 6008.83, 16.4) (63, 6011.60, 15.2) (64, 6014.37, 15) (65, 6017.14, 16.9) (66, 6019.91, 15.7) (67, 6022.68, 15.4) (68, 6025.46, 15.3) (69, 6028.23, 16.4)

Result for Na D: 2.2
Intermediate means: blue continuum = 16.8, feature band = 15.6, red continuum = 16.6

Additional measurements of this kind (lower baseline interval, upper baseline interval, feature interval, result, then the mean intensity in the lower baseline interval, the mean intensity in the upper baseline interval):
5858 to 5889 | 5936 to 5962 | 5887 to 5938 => 1.2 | 16.5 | 16.5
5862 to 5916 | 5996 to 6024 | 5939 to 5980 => -1.5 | 16.1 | 16.1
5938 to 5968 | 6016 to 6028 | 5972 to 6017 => -0.8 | 16.5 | 15.9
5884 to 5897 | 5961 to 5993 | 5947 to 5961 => -0.6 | 14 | 16.7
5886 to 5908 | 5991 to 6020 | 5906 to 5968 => -4.4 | 15.1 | 16.2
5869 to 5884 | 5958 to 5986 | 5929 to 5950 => 0.4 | 17.1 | 16.7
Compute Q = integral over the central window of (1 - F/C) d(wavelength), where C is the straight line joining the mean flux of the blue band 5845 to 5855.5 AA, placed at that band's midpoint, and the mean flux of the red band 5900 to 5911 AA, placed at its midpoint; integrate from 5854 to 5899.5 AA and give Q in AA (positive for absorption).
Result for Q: 2.0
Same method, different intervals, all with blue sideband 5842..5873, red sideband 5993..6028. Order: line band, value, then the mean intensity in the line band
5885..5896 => 1.9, 13.9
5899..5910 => 0.1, 16.5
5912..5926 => 0.0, 16.6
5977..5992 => -0.3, 16.5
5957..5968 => -0.1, 16.5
